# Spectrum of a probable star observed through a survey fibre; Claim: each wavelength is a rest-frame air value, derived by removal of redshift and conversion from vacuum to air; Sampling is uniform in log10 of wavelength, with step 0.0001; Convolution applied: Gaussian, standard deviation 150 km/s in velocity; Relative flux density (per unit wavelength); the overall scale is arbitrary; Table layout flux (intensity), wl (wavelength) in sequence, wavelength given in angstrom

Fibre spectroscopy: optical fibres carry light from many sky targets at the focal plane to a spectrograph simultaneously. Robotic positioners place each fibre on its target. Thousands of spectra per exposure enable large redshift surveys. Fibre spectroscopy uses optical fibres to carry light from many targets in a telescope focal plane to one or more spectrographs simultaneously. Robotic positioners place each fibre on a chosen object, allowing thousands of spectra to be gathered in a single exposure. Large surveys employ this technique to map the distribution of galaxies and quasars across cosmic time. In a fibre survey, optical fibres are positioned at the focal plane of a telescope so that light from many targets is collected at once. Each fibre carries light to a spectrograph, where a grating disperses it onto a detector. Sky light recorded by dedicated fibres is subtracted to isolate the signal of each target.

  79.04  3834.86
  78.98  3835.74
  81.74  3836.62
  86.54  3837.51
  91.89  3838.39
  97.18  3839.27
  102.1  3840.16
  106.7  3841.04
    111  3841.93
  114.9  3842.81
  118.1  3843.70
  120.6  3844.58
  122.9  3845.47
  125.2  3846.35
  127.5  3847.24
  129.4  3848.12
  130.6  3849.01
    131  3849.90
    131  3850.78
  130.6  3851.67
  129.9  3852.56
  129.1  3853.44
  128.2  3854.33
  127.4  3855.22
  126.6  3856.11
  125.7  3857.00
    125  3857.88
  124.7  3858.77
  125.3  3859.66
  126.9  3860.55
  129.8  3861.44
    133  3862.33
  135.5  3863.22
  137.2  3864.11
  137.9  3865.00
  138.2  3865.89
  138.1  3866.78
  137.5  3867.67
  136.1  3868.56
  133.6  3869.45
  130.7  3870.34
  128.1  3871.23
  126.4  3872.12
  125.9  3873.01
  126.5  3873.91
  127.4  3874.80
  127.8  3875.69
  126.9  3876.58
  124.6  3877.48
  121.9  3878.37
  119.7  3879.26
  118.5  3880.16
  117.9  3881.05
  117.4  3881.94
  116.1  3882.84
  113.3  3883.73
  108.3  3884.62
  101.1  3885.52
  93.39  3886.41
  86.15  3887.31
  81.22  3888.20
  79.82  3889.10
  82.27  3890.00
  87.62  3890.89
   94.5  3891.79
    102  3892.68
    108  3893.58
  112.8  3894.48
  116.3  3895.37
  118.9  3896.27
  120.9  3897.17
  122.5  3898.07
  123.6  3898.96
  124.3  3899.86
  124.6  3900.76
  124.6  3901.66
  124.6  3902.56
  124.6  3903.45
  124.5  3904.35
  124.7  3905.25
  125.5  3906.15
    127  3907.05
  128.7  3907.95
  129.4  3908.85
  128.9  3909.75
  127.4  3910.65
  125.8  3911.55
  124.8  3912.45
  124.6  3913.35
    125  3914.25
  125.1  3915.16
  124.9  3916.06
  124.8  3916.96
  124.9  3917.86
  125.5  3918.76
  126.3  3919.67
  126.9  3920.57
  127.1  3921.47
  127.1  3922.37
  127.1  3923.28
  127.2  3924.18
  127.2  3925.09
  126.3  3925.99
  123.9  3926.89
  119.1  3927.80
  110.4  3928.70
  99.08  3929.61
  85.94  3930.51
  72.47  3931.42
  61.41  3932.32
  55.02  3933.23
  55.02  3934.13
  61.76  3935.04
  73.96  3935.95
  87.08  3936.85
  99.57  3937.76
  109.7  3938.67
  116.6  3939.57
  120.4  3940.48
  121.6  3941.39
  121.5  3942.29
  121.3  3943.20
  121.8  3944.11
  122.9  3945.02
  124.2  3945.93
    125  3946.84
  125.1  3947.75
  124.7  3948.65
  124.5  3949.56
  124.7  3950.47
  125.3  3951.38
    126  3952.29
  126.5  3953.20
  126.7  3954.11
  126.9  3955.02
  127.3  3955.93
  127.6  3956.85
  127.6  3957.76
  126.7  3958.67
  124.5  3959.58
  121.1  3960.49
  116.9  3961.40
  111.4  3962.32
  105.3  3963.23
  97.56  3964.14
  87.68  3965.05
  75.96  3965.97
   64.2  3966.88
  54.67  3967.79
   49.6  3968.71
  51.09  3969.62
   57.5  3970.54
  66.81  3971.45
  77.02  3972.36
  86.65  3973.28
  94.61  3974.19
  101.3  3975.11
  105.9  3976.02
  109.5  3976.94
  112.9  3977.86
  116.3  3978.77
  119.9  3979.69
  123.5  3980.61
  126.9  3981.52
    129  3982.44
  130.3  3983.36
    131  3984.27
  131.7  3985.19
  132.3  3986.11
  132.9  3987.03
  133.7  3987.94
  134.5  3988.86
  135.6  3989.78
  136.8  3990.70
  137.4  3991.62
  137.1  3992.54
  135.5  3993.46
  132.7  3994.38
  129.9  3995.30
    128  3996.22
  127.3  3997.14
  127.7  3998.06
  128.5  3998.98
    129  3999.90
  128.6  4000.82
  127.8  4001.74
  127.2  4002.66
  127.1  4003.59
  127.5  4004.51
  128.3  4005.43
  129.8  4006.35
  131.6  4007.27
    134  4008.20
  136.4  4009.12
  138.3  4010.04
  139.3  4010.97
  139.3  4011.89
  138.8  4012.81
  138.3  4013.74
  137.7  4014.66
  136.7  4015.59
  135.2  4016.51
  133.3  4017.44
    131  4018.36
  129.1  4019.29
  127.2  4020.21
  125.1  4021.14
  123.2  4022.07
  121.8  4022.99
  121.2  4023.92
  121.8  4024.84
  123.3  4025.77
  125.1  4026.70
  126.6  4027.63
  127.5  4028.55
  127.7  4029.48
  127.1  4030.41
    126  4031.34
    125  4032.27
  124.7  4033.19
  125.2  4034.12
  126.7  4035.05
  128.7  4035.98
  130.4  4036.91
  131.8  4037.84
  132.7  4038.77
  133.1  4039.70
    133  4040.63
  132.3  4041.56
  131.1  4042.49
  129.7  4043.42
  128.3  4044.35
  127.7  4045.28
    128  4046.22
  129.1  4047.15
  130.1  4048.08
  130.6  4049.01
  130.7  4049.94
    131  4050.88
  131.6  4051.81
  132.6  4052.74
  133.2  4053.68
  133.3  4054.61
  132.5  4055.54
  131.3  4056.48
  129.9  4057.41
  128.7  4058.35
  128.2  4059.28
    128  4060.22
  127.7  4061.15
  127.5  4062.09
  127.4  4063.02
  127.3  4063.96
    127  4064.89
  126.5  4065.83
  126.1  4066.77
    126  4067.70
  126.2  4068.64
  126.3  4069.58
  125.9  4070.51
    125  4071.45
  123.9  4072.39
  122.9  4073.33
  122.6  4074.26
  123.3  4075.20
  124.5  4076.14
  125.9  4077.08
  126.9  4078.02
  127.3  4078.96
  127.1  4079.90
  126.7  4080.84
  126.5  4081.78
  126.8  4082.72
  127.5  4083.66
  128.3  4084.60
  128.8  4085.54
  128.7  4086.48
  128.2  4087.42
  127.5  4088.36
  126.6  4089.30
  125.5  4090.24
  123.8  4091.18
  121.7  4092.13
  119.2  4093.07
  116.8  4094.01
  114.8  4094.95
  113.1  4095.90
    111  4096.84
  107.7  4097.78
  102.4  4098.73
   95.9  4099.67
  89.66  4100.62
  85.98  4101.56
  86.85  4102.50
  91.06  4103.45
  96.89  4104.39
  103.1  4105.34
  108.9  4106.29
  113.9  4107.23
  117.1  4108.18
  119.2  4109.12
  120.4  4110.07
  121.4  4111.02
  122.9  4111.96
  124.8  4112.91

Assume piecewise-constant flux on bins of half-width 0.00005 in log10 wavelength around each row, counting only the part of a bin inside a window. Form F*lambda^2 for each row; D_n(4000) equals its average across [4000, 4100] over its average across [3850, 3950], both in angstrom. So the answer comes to 1.17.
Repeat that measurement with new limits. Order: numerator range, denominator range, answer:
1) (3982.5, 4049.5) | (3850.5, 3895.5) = 1.17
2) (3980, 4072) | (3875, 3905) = 1.24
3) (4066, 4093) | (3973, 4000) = 1.06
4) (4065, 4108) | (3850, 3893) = 1.09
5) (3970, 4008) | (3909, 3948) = 1.11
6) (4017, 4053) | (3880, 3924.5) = 1.17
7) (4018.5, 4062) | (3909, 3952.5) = 1.19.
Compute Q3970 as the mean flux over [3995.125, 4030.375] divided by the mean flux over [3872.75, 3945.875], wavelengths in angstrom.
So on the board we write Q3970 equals 1.15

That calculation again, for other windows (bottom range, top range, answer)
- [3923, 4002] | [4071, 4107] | 1.05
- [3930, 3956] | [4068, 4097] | 1.16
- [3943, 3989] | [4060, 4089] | 1.14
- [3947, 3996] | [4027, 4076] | 1.13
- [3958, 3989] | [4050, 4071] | 1.24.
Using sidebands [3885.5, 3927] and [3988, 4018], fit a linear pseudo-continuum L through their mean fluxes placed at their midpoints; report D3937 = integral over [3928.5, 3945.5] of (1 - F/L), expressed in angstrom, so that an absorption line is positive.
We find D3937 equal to 3.8 angstrom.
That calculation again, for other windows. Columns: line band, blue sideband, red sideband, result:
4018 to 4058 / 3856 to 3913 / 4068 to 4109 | -3.5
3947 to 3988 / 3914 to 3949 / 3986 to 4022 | 4.1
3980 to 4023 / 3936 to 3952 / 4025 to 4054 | -2.5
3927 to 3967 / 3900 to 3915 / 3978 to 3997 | 6.3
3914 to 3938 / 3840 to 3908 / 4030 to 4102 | 3.1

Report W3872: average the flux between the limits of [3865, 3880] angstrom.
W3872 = 129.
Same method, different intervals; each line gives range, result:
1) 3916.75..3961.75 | 114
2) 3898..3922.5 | 126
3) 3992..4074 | 129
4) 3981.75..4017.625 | 133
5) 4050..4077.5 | 128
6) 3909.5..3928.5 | 125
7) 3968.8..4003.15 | 118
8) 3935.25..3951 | 115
